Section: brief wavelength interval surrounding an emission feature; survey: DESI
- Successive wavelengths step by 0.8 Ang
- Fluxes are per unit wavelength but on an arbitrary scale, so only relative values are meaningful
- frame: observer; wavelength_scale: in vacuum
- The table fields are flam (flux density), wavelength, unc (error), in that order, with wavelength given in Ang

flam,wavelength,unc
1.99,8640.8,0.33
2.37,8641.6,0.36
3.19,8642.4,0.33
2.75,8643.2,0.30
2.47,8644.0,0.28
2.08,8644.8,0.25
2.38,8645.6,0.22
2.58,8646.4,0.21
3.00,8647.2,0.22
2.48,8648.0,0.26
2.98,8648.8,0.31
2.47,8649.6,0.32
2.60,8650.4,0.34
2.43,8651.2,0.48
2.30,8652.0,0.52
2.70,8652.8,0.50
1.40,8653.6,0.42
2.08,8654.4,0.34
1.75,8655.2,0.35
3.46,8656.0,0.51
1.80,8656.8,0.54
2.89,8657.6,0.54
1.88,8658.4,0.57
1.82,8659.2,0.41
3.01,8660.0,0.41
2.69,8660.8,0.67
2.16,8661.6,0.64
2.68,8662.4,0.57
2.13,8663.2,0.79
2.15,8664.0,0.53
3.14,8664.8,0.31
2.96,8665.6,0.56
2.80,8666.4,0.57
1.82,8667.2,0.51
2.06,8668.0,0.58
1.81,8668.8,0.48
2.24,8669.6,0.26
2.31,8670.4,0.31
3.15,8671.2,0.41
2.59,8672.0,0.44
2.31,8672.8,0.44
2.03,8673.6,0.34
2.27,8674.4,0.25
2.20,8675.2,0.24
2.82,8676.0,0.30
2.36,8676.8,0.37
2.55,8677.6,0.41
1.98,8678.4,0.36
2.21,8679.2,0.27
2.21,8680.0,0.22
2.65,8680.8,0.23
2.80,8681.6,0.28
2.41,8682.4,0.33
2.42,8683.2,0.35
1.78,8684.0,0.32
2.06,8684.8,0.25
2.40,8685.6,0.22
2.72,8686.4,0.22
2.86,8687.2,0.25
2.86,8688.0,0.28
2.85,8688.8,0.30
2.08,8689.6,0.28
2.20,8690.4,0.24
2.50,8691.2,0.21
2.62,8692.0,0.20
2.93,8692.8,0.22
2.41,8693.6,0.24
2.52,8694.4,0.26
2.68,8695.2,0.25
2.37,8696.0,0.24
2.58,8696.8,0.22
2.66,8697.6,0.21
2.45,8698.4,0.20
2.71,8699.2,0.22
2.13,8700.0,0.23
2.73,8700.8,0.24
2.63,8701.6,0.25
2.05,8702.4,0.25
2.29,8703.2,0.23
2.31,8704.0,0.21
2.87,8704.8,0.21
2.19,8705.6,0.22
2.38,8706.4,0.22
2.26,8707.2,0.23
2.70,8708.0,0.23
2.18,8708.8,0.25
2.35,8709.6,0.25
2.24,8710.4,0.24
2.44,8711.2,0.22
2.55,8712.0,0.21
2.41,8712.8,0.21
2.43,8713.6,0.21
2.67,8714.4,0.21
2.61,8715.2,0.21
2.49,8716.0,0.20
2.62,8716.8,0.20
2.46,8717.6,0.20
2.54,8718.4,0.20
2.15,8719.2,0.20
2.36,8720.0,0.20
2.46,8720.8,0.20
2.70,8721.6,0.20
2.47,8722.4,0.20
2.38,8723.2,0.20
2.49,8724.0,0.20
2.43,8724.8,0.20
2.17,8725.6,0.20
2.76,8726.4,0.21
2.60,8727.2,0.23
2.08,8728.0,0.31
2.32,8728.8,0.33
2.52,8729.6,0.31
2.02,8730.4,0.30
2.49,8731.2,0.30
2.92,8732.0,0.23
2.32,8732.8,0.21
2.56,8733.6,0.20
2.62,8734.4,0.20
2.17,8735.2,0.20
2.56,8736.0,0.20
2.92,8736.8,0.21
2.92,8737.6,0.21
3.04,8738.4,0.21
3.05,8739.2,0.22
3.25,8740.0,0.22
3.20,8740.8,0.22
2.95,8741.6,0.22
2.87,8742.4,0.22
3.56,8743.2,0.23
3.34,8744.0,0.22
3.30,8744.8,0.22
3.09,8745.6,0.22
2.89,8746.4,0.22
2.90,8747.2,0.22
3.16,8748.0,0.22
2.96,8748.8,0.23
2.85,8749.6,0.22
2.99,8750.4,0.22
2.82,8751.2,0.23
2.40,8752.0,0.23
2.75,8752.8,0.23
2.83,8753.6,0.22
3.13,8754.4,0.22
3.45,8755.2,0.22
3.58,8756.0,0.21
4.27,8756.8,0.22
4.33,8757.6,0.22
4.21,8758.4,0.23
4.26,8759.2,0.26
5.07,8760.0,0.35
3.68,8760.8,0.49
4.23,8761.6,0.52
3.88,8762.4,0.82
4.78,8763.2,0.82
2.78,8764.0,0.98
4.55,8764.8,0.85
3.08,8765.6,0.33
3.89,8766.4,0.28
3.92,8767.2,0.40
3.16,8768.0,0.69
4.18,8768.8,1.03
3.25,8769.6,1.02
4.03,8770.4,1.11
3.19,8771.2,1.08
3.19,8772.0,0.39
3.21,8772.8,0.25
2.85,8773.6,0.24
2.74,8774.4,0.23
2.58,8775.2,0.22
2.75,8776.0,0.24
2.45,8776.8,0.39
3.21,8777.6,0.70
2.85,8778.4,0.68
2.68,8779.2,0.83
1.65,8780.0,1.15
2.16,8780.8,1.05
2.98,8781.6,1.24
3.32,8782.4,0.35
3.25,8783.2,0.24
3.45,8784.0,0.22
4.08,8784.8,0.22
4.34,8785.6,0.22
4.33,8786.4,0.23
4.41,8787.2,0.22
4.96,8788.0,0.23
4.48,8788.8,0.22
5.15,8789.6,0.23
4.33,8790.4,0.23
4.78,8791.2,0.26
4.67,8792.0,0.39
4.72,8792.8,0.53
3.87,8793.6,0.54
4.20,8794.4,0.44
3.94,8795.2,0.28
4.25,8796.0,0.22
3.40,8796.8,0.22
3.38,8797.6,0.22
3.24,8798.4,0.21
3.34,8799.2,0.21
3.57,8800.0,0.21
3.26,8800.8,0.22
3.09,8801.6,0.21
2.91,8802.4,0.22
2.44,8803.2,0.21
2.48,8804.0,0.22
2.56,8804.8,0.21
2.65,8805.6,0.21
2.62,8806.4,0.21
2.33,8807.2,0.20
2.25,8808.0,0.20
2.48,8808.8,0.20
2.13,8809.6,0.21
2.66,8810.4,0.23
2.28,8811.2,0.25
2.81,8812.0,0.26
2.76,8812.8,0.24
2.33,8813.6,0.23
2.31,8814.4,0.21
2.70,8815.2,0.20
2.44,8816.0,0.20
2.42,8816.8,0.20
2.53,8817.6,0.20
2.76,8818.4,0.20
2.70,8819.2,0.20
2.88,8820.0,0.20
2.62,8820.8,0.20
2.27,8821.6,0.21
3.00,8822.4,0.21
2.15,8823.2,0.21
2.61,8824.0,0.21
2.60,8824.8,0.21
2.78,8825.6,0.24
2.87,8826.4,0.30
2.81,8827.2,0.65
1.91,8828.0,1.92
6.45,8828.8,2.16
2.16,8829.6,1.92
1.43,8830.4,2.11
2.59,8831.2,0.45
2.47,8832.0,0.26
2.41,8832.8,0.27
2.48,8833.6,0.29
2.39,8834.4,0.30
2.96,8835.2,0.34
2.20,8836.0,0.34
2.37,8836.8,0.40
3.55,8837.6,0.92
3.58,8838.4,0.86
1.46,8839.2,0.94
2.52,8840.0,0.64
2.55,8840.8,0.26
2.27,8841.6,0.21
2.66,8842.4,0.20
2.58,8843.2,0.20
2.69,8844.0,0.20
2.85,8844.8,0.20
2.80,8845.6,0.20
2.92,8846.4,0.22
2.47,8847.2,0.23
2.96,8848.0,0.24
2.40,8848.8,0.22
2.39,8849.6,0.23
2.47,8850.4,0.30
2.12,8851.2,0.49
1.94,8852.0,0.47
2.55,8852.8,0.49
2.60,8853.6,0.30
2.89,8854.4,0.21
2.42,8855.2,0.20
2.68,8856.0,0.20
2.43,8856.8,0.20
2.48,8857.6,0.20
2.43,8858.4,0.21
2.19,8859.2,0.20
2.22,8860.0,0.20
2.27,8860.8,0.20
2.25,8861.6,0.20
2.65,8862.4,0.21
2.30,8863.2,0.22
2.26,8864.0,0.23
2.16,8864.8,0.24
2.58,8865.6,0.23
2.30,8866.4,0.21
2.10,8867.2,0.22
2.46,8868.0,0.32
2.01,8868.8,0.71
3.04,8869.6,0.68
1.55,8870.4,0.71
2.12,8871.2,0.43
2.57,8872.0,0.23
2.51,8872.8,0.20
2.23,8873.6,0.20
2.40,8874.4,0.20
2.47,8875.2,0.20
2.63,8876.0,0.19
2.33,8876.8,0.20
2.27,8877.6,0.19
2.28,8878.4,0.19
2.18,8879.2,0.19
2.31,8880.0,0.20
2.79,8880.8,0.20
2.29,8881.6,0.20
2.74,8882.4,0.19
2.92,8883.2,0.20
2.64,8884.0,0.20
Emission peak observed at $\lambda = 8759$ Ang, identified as Halpha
